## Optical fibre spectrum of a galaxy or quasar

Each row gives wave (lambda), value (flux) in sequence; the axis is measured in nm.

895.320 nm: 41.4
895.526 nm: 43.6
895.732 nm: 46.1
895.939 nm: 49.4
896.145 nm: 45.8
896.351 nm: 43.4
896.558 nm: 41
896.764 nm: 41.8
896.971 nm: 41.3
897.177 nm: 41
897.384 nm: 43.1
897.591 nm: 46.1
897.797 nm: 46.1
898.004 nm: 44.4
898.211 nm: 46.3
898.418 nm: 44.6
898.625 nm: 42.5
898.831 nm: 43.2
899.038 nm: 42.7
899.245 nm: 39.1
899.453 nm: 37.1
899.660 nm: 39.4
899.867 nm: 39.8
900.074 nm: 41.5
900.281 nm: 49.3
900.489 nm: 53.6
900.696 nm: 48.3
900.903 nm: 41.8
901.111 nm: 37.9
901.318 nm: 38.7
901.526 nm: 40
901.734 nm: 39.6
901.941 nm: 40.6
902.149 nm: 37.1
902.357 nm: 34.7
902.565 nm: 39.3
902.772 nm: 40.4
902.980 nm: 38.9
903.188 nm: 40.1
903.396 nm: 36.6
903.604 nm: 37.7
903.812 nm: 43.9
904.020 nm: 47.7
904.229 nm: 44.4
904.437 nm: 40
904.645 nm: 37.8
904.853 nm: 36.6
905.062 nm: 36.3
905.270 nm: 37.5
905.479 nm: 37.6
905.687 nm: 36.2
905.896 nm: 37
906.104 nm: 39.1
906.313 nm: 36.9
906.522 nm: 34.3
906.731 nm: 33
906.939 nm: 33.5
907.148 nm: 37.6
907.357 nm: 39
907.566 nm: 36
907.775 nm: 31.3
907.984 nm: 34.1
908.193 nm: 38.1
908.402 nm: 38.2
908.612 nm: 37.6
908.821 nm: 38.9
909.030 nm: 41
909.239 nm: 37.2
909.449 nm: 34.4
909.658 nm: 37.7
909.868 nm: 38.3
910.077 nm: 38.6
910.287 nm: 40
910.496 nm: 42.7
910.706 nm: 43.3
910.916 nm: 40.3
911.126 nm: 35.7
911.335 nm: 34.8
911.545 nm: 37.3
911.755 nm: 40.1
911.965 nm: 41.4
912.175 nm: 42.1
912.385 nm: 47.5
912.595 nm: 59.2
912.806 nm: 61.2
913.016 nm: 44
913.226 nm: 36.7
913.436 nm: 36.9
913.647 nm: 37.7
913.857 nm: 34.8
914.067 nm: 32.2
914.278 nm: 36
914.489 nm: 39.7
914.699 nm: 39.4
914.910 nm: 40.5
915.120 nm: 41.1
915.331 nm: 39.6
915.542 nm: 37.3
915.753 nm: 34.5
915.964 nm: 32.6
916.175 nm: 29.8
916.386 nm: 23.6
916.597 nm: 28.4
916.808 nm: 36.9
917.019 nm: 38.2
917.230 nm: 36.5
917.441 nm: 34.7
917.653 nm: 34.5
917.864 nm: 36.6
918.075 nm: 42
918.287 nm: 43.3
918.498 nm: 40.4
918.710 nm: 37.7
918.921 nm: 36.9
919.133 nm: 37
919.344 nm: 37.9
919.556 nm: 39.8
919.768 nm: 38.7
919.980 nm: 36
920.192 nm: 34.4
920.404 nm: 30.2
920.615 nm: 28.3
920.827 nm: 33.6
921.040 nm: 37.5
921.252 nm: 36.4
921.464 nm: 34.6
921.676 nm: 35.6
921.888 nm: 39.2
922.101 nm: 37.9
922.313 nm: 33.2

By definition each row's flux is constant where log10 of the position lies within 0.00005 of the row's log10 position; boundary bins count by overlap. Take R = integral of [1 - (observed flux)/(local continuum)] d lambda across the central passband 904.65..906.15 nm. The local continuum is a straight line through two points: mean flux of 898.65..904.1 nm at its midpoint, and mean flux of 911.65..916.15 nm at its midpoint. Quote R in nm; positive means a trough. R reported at 0.14 nm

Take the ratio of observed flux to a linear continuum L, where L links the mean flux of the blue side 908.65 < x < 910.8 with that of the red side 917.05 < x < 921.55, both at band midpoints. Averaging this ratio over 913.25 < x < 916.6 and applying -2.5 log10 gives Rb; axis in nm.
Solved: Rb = 0.07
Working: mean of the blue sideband 39.2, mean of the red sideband 36.6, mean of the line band 35.5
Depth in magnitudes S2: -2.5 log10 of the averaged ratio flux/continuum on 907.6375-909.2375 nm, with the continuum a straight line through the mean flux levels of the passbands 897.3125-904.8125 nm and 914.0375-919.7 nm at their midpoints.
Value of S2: 0.07 mag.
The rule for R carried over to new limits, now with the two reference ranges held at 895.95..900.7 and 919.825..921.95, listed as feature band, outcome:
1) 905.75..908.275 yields 0.270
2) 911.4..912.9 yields -0.336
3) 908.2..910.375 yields 0.057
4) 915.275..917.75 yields 0.174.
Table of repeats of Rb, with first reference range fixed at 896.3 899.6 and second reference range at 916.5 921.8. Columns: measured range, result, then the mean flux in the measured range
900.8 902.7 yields 0.07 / 38.9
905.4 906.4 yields 0.08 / 37.4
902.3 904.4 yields 0.01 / 40.5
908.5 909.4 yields 0.03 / 38.4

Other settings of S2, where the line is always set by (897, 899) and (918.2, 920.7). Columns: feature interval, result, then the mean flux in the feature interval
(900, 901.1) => -0.076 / 46.3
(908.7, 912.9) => -0.051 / 41.5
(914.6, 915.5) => -0.048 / 39.9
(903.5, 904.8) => 0.006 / 41.7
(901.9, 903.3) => 0.102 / 38.6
